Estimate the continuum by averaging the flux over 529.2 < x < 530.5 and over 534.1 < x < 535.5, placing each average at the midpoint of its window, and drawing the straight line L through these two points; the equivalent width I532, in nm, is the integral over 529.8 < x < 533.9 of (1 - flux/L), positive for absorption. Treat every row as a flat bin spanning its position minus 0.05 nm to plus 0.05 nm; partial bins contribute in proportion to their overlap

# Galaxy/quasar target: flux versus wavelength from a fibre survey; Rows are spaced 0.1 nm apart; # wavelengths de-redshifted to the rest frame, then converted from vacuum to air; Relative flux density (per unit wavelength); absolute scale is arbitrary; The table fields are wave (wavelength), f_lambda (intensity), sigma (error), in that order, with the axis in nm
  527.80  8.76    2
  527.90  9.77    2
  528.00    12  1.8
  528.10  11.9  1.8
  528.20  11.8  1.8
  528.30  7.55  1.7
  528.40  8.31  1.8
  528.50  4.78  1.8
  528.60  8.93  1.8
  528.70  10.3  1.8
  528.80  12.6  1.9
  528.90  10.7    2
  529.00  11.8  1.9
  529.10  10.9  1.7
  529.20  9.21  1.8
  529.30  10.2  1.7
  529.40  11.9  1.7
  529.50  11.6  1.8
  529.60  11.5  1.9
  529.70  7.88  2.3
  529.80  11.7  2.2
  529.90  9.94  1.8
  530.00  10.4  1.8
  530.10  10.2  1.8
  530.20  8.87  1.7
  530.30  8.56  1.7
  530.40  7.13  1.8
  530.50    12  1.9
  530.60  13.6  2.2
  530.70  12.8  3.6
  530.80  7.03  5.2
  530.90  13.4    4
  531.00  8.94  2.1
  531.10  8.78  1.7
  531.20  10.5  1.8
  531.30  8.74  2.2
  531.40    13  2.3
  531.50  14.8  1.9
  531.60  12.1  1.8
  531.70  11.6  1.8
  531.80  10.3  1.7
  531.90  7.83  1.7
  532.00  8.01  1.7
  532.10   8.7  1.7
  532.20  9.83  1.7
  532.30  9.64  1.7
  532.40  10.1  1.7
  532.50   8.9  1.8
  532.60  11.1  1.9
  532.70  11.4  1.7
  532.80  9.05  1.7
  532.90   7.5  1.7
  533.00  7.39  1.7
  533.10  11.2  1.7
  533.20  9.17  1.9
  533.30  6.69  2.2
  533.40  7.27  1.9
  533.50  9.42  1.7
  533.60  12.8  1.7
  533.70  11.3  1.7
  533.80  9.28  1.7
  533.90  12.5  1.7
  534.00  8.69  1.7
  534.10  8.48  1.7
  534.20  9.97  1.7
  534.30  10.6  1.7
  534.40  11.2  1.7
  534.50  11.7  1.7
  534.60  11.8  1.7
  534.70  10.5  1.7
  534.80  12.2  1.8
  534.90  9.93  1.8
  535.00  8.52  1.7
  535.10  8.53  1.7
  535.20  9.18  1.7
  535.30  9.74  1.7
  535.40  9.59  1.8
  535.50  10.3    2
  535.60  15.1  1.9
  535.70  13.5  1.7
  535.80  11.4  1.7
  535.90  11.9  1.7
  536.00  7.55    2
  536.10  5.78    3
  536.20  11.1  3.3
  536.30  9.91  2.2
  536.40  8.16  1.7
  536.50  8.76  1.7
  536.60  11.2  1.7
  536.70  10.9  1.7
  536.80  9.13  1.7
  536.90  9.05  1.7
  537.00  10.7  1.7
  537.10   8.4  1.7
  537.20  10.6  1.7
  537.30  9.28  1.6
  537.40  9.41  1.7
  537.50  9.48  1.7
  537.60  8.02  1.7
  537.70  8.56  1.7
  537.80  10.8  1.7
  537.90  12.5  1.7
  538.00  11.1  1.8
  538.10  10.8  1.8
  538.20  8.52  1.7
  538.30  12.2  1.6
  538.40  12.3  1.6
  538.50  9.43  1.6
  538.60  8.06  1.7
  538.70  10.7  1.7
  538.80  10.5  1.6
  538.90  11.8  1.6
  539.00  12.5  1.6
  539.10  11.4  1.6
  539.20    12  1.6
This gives 0.03 nm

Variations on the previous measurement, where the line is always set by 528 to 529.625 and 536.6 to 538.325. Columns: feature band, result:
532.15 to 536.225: 0.020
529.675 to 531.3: 0.019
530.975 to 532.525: 0.004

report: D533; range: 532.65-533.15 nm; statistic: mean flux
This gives 9.31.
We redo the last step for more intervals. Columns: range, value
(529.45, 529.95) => 10.5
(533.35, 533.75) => 10.2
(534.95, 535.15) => 8.52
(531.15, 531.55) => 11.8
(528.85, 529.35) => 10.6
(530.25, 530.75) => 10.8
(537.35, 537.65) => 8.97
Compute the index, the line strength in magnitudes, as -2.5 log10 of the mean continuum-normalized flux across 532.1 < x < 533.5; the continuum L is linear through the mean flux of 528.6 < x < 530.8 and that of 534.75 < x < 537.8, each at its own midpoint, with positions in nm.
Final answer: 0.12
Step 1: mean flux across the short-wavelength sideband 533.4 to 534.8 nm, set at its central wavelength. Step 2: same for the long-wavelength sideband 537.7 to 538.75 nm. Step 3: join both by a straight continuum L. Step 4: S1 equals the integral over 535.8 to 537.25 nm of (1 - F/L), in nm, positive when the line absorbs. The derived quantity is 0.13 nm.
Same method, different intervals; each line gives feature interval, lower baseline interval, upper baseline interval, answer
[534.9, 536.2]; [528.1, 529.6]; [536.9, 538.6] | -0.007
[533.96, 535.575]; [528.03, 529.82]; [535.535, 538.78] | 0.002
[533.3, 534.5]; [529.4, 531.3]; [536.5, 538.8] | 0.011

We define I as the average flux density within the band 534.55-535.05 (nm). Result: 10.6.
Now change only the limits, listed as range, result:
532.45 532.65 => 10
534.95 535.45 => 9.11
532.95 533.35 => 8.61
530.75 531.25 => 9.73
